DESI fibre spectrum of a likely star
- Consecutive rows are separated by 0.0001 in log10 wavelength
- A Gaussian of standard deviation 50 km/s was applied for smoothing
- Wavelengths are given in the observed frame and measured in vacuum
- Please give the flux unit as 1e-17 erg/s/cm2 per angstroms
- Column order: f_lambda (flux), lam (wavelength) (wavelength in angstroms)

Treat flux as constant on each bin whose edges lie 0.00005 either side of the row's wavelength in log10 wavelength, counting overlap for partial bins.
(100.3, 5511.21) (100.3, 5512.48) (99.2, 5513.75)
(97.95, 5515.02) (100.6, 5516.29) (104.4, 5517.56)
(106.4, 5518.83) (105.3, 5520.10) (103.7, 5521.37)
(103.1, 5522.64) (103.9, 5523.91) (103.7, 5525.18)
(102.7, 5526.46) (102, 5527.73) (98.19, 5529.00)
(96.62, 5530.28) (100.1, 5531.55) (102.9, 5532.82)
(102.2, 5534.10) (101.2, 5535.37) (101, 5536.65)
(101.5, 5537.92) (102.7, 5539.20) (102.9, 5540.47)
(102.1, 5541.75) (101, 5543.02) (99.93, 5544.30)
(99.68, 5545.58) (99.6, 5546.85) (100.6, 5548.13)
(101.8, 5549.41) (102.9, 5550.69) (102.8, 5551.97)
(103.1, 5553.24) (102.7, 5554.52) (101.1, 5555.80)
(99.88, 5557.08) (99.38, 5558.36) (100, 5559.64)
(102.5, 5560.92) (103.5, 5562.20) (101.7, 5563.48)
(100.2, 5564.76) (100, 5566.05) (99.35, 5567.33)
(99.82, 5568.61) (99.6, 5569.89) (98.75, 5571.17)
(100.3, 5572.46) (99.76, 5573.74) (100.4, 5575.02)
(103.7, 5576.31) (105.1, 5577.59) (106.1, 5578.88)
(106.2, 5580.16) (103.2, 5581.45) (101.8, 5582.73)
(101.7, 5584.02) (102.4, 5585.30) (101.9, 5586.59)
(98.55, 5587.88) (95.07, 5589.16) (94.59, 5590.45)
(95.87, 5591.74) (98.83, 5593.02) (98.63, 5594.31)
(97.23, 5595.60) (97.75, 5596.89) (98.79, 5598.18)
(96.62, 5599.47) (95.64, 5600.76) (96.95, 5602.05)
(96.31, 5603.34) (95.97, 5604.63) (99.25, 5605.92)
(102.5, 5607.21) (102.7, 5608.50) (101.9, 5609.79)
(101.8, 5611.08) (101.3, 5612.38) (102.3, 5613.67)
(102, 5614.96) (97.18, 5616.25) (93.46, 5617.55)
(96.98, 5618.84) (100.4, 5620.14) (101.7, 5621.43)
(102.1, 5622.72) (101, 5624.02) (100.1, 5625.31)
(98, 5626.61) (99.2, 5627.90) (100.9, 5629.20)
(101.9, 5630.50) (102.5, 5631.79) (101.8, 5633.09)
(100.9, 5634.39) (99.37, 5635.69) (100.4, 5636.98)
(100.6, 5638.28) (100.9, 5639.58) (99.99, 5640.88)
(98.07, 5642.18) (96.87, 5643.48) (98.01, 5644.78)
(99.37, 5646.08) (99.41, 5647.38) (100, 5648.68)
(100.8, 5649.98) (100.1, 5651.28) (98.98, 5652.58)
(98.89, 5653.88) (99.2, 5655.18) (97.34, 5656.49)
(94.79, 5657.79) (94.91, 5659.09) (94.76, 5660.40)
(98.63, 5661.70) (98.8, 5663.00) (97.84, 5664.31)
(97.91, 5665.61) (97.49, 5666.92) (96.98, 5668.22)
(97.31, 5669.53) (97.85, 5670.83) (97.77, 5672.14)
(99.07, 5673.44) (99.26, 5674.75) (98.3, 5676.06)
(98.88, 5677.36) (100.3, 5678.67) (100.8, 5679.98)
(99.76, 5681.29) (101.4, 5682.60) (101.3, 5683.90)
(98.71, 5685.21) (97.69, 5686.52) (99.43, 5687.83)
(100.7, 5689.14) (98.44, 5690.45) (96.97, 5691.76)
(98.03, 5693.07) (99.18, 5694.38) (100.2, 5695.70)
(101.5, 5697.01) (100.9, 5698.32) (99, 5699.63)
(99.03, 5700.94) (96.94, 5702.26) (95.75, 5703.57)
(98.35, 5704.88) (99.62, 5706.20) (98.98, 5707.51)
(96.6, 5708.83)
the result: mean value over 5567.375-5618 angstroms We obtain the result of 99.8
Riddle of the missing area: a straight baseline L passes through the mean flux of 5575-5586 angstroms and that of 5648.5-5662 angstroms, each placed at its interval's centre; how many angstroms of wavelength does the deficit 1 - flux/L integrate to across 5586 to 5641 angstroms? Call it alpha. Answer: 0.9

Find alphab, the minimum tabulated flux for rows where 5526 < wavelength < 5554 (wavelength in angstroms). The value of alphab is 96.62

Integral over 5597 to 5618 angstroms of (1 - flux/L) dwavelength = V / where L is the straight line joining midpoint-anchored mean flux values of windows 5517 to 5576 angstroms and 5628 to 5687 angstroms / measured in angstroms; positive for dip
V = 0.2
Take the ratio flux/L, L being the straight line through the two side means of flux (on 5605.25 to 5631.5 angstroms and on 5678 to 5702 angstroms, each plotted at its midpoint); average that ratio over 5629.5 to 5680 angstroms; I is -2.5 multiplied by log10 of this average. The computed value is 0.01 mag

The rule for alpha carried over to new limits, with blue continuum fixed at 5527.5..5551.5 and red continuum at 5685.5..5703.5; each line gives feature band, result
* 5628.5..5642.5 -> -0.14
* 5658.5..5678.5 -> 0.30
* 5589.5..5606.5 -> 0.53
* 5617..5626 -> 0.04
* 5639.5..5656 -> 0.06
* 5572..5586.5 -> -0.34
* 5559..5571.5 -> 0.01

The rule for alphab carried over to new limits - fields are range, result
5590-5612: 94.59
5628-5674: 94.76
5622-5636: 98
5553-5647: 93.46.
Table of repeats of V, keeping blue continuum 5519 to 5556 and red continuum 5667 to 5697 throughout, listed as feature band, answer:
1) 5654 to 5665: 0.3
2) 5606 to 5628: 0.0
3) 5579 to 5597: 0.2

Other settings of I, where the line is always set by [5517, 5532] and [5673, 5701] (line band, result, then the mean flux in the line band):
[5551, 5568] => 0.01 mag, 101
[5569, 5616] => 0.01 mag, 100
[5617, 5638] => 0.01 mag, 100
